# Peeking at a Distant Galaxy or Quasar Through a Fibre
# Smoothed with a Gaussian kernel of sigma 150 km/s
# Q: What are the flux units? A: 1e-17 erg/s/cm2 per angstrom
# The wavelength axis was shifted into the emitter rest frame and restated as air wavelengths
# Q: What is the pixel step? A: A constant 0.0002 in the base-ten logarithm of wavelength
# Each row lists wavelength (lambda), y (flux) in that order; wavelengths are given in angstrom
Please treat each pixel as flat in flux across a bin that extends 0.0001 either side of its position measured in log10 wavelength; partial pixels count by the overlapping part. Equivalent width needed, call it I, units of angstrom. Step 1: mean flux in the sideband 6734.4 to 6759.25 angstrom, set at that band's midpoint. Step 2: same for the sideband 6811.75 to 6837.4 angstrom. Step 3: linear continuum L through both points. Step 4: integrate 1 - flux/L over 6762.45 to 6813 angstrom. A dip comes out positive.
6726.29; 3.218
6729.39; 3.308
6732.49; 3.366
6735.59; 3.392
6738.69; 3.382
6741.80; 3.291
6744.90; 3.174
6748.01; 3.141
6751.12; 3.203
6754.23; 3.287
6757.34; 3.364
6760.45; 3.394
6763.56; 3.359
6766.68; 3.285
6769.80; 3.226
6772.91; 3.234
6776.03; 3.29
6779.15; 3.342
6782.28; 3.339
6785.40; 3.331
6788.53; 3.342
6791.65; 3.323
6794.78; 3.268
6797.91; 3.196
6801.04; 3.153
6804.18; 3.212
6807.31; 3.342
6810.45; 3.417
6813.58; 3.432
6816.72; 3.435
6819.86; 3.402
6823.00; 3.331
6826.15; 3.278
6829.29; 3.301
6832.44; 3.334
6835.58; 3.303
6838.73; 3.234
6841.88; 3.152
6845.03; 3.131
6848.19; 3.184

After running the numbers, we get 0.37 angstrom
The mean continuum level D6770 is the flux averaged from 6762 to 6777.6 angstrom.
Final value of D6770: 3.28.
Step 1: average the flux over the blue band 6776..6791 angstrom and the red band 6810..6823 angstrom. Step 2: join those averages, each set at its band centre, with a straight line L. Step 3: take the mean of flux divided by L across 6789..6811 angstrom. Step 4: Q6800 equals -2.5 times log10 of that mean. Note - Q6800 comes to 0.03 mag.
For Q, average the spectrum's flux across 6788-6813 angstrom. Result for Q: 3.29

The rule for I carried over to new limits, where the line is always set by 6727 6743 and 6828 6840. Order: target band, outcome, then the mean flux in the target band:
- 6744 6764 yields 0.4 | 3.27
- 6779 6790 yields -0.1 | 3.34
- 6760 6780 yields 0.2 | 3.3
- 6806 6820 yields -0.4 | 3.41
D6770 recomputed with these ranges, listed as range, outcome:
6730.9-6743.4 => 3.36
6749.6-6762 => 3.31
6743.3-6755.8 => 3.2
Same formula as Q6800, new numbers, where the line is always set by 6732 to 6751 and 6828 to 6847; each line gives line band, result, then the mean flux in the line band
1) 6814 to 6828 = -0.039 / 3.37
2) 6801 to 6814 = -0.022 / 3.32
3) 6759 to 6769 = -0.021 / 3.34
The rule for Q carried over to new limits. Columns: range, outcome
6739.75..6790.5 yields 3.29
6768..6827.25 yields 3.31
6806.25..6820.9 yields 3.41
